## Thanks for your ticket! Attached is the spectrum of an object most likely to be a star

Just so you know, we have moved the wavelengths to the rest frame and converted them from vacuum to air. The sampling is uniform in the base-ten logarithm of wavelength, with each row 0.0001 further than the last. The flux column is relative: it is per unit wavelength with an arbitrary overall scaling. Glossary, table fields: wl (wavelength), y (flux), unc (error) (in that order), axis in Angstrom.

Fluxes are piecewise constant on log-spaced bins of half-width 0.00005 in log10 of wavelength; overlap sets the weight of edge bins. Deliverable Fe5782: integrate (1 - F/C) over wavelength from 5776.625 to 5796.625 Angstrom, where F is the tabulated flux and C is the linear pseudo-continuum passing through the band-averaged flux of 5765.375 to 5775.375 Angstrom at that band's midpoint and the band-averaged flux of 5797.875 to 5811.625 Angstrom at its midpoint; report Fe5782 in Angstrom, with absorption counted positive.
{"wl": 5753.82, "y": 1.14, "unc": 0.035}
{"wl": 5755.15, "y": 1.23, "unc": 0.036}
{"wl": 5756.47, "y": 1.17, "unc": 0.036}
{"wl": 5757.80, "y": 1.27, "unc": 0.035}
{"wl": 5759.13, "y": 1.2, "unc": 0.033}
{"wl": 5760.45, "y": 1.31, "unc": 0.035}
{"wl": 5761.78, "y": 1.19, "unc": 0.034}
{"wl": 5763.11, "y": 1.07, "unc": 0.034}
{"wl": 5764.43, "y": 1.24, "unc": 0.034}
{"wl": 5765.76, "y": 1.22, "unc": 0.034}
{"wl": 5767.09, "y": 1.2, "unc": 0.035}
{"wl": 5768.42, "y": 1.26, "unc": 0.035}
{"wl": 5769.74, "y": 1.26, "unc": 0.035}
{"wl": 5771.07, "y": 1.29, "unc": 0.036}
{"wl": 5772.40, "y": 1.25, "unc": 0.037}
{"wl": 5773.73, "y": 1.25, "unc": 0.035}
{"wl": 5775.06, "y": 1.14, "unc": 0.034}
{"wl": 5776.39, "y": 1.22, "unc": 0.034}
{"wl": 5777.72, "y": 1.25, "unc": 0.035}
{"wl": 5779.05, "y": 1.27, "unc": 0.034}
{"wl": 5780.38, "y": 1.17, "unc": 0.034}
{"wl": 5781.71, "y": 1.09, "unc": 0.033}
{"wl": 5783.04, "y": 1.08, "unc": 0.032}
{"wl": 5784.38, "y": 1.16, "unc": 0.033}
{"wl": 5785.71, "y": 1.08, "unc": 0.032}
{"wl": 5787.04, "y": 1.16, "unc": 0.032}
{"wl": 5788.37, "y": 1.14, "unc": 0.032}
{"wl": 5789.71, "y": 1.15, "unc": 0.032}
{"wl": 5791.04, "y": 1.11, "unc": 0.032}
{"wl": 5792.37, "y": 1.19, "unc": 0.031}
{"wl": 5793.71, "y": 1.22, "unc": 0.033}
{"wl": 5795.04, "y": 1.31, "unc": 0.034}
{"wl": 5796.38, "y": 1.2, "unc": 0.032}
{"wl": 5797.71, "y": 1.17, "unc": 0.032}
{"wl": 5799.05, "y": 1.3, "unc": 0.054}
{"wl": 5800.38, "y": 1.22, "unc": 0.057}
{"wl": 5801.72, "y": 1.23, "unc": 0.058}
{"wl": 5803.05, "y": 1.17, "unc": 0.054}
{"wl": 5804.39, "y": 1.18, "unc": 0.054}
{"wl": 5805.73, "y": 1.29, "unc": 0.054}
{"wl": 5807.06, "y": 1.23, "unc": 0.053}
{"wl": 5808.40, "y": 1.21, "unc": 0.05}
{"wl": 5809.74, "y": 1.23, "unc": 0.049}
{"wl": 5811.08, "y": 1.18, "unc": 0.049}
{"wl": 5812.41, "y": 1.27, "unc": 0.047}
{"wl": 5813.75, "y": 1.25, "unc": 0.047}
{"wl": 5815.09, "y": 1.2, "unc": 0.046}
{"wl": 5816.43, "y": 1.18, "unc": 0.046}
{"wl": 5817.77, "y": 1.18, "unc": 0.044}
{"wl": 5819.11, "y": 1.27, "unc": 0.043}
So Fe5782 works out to 0.94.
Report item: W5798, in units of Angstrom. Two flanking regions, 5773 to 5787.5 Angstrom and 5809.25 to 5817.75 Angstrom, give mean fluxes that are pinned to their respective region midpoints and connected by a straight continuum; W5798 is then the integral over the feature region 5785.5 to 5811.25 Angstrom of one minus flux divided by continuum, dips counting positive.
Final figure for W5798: -0.1 Angstrom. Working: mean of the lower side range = 1.17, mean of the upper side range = 1.22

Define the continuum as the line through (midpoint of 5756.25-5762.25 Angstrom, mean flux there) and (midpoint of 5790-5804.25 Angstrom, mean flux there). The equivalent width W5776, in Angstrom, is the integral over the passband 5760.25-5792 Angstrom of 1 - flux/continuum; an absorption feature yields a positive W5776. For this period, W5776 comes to 0.9 Angstrom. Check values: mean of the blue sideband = 1.23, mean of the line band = 1.19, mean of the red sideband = 1.21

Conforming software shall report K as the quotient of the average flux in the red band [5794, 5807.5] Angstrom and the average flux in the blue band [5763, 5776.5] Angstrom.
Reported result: 1.0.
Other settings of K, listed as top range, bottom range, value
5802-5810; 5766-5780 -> 0.98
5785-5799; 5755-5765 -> 0.97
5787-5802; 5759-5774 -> 0.98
